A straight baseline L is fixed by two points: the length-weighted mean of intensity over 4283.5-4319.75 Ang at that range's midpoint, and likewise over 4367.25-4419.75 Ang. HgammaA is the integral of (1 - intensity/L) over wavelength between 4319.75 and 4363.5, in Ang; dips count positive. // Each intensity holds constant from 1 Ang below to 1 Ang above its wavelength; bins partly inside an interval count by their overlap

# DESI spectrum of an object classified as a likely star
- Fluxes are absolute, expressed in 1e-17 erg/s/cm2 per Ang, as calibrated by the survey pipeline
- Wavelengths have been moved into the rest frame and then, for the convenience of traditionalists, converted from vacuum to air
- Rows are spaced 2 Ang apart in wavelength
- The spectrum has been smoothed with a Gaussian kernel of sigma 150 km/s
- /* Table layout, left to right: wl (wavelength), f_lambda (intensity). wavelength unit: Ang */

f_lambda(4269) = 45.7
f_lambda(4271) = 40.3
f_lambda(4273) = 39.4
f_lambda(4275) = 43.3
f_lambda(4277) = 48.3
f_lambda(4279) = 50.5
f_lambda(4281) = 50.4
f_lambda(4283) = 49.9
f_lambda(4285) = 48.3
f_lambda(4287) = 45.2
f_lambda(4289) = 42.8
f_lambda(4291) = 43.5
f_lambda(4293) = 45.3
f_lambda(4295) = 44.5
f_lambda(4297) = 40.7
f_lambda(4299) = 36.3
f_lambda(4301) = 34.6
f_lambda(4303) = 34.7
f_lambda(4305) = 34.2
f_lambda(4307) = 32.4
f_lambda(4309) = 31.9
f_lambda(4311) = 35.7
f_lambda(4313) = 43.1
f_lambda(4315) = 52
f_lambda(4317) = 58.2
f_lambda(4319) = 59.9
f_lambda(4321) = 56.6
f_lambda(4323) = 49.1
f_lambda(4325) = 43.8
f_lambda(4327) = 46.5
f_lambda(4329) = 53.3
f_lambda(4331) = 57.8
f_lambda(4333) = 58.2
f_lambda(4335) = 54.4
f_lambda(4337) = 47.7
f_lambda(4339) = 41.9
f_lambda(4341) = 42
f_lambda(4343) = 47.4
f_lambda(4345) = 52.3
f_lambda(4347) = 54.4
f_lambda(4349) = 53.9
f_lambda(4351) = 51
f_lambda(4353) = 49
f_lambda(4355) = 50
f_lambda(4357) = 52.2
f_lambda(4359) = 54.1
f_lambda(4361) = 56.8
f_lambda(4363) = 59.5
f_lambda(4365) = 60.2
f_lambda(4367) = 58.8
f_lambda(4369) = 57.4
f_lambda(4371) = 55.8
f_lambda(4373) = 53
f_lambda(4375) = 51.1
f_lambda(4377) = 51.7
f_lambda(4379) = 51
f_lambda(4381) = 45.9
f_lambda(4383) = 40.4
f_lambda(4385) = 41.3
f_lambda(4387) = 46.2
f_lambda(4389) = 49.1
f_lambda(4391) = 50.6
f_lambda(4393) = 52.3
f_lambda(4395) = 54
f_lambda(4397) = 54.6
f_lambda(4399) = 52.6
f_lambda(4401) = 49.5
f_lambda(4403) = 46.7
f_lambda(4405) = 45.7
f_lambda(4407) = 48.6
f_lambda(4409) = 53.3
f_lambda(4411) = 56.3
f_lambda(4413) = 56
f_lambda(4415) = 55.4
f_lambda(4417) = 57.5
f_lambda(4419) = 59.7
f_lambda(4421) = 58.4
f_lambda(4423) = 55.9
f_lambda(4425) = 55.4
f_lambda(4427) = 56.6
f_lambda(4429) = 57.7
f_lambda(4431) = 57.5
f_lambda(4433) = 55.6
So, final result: -4.8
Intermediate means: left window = 42.4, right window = 51.4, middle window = 51.4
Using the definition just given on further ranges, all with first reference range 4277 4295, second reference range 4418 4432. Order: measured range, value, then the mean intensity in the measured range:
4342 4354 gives 0.1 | 51.3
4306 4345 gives 1.4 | 48.1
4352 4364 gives -0.3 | 53.6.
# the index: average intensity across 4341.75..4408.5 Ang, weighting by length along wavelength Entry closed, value 51.4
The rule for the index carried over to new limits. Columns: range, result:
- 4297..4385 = 48.9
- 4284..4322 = 43.2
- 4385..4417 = 51.3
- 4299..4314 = 35.3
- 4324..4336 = 52.3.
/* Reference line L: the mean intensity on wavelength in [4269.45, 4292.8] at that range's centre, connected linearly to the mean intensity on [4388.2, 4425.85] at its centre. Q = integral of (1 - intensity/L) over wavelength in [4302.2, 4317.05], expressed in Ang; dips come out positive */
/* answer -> 2.6 Ang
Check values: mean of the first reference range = 45.6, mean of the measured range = 39.2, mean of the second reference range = 53.3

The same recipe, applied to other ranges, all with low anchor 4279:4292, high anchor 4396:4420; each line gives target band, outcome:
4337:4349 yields 0.4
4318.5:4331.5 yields -0.8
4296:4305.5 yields 2.3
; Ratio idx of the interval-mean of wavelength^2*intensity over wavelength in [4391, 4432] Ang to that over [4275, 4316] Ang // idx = 1.35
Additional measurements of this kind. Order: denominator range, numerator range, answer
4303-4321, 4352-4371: 1.30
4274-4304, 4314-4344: 1.19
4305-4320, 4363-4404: 1.20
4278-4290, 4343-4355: 1.11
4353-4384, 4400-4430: 1.04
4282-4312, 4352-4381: 1.40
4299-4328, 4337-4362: 1.18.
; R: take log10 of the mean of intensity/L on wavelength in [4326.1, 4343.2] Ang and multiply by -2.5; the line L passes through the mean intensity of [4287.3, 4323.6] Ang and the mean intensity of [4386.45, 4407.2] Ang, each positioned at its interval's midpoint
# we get -0.11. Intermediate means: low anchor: 43.1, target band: 50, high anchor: 50.1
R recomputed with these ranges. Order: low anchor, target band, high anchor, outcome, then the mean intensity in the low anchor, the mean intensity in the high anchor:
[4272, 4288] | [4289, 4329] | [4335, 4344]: 0.07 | 46.9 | 45.8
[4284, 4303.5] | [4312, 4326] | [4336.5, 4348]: -0.16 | 41.8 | 47.6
